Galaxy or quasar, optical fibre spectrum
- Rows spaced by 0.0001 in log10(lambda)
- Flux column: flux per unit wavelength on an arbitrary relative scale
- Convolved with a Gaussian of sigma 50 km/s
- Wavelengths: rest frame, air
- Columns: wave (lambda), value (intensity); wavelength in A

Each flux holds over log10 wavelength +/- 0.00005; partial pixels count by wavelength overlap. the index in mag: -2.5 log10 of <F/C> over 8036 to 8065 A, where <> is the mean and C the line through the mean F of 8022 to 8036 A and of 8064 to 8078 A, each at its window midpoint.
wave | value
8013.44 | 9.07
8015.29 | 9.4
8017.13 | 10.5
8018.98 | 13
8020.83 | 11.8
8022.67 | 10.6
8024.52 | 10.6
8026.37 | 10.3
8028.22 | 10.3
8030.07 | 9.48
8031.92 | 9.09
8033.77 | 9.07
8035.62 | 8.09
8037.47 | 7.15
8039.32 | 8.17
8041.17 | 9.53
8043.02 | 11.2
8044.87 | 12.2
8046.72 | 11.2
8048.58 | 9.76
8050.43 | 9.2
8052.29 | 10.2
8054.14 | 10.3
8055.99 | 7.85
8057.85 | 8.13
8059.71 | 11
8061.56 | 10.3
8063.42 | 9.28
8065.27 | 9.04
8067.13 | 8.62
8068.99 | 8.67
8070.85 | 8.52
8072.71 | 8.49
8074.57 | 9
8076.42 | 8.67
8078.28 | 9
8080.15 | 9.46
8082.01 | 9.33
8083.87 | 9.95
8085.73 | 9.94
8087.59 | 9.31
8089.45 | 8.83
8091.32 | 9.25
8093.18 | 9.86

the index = -0.050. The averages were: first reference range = 9.73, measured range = 9.66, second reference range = 8.75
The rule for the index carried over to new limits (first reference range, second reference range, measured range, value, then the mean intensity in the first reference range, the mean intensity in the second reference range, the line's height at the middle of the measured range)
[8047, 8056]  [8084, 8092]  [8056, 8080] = 0.07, 9.75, 9.4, 9.59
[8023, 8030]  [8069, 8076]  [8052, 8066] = -0.04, 10.3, 8.68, 9.15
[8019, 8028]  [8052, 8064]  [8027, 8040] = 0.20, 11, 9.56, 10.6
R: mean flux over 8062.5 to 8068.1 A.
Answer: 8.98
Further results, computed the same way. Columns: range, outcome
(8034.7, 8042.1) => 8.24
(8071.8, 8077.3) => 8.73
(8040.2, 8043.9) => 10.3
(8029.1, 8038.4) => 8.58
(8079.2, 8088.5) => 9.59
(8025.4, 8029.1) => 10.3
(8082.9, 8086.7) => 9.94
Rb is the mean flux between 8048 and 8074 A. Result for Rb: 9.23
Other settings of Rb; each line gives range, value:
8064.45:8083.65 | 8.92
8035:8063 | 9.63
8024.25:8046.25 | 9.6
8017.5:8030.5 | 10.9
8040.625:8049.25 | 10.9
